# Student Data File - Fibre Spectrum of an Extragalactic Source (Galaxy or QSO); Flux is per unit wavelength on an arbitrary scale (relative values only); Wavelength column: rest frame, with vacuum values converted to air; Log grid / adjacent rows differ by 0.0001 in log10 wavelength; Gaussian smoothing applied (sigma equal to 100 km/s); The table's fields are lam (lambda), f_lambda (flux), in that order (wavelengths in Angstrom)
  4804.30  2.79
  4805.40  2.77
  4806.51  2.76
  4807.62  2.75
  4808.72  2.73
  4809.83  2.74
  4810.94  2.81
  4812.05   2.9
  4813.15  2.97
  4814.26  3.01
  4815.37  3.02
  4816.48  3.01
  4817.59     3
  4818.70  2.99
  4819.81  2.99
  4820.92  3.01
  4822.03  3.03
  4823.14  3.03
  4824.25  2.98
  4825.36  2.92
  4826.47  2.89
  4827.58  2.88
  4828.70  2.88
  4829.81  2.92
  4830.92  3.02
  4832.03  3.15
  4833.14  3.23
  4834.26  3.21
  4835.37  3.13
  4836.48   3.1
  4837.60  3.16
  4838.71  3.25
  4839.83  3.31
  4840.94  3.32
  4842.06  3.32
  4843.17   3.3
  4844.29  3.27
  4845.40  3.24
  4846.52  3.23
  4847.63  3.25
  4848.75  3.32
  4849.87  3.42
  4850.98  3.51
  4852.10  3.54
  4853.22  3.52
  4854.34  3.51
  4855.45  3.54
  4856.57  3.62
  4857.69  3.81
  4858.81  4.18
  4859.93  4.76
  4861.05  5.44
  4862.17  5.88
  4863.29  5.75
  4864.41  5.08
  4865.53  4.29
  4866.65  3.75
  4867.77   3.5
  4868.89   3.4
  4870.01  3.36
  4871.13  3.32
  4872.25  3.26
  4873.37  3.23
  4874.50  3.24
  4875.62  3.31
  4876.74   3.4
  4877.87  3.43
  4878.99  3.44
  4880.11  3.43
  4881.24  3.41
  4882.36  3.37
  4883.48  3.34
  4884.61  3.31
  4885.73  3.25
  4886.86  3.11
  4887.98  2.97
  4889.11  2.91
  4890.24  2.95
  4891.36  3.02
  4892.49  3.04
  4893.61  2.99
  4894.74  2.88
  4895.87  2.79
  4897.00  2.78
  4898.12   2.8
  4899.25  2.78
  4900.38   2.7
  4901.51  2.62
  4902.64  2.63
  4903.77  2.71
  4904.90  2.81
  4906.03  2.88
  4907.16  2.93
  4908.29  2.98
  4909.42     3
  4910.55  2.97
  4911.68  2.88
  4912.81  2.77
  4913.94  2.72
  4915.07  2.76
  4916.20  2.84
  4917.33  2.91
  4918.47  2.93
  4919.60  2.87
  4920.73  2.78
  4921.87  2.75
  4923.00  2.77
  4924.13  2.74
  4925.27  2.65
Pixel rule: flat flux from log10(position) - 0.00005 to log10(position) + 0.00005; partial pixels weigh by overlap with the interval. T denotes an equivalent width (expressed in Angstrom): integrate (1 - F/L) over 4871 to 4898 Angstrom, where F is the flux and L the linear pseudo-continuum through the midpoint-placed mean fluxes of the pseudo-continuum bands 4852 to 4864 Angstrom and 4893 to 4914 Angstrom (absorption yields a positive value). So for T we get 2.31 Angstrom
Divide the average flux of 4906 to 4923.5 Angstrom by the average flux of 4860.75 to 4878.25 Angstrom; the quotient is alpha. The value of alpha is 0.72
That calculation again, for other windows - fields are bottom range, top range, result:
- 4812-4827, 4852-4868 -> 1.44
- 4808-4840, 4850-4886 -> 1.26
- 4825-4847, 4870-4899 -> 1.01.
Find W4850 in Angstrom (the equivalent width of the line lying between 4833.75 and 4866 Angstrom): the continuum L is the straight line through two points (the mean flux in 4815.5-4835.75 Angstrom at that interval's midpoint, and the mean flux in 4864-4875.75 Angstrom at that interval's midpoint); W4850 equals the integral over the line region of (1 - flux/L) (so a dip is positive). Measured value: -4.0 Angstrom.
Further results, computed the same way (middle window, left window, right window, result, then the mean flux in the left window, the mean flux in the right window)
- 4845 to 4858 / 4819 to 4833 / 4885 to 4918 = -2.2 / 2.98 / 2.88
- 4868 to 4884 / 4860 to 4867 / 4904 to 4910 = 3.9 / 5.05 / 2.91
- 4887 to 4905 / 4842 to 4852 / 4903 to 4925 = 0.8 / 3.33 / 2.84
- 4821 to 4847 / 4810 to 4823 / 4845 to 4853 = 0.5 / 2.97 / 3.37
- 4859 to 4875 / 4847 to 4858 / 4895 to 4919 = -4.0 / 3.5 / 2.82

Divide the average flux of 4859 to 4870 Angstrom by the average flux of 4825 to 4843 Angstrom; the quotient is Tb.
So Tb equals 1.47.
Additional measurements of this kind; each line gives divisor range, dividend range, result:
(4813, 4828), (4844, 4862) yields 1.26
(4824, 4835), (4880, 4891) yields 1.06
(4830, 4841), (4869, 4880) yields 1.05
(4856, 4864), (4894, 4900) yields 0.59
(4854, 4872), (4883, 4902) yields 0.70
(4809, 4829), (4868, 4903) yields 1.06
